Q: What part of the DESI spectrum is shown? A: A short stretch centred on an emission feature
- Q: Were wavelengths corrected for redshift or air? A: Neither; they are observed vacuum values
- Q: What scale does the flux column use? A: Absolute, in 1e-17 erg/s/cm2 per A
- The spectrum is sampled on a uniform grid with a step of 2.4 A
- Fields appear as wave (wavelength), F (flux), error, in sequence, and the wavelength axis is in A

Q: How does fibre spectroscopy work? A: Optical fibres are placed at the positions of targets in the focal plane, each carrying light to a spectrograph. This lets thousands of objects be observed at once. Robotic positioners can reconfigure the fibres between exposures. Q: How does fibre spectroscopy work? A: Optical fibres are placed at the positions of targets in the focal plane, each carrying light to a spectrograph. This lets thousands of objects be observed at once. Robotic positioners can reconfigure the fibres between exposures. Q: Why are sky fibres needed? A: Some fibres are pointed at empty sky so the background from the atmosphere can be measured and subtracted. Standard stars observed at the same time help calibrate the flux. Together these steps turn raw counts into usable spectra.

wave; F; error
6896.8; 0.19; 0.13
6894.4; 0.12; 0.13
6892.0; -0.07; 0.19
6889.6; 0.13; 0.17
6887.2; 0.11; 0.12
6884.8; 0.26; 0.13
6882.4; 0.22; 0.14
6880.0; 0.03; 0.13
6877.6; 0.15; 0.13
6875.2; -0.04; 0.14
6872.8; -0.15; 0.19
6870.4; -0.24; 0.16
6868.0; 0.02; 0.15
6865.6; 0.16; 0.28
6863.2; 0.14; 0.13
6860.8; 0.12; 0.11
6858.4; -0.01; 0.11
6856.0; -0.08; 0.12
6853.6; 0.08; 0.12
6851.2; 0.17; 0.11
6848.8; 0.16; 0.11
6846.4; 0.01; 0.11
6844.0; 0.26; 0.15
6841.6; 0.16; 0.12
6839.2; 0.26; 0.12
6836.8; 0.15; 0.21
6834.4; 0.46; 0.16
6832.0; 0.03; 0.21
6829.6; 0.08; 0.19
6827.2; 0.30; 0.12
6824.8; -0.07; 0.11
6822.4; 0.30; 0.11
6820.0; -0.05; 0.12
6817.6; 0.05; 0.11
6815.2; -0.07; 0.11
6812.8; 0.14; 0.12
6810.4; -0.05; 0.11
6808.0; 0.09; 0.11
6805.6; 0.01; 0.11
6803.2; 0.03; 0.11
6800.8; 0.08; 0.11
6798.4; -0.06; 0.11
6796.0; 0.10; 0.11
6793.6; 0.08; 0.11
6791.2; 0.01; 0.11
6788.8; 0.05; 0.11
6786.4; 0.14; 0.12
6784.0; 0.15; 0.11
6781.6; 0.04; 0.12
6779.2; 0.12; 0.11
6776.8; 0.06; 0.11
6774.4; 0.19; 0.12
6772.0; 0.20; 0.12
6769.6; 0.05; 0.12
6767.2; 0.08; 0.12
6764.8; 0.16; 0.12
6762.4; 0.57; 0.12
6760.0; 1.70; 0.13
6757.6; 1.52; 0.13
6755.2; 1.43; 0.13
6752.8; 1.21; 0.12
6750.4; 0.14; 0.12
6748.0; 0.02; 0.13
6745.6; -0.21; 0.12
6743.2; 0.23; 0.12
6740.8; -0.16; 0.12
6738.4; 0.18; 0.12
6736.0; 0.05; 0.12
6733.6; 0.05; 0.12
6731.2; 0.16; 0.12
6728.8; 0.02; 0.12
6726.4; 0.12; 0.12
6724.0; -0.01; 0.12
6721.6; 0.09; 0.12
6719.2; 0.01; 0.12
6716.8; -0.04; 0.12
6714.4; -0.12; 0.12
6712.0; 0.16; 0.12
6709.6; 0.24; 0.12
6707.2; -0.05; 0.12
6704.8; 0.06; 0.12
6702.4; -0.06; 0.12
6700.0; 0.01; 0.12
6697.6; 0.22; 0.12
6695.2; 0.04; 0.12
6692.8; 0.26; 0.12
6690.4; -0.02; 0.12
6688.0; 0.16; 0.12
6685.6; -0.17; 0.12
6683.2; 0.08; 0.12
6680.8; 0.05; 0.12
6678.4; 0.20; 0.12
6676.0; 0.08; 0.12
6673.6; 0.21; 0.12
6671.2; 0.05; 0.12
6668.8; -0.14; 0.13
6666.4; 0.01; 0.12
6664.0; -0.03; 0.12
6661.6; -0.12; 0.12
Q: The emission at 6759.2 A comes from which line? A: [O II] 3727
